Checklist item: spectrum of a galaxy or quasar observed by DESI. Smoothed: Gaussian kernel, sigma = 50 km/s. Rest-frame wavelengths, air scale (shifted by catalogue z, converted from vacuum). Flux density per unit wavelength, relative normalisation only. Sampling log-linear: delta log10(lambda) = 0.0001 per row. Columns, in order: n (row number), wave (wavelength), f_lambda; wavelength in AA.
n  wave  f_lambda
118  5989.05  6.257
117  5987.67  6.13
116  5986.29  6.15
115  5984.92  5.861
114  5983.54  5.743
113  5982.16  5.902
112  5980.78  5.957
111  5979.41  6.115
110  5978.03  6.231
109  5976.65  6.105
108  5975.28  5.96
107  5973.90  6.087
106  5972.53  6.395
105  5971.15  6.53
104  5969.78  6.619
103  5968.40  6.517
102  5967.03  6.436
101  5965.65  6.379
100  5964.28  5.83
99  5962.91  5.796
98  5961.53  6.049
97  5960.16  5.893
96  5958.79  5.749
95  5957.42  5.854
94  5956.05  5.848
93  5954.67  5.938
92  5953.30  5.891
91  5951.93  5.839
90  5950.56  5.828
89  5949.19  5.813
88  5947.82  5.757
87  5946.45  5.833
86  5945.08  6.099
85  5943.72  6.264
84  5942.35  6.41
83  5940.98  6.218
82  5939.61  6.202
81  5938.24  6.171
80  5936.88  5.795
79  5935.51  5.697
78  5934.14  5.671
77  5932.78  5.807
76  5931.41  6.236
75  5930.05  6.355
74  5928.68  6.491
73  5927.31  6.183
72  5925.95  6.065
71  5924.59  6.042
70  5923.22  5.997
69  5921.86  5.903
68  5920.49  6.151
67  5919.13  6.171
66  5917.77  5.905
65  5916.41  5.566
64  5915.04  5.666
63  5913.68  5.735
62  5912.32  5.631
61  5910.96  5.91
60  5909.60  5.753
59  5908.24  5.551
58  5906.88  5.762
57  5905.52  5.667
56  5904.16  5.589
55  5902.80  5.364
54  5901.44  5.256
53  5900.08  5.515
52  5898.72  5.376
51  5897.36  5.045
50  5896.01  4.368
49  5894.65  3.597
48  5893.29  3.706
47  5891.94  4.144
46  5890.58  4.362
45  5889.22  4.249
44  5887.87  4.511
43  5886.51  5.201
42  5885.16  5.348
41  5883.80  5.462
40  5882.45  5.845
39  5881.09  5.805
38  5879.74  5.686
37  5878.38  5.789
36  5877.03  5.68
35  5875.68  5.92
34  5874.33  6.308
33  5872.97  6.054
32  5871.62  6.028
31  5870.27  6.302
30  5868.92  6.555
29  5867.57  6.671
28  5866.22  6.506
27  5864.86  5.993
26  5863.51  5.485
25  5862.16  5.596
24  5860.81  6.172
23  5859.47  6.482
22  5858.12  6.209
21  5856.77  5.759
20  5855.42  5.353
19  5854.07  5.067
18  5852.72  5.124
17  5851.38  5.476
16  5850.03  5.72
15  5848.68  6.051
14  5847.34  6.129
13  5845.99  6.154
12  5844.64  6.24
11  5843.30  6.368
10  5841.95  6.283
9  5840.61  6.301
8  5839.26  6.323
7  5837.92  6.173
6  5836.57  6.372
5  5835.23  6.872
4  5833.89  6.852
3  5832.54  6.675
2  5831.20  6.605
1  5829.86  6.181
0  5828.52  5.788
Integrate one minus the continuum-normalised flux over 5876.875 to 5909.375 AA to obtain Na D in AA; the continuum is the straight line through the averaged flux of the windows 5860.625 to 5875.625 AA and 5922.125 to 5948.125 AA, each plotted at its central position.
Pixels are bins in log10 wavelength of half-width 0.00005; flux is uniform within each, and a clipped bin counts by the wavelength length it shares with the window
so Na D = 5.3 AA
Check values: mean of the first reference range 6.14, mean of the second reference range 6.07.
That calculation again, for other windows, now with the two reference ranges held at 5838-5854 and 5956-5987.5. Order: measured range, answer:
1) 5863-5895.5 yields 3.0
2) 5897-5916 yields 1.5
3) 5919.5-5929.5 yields -0.1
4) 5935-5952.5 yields 0.2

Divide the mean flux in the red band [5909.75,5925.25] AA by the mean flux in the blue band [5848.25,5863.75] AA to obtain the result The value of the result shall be 1.0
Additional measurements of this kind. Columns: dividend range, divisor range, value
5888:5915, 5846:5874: 0.86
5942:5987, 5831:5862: 0.99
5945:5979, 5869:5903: 1.15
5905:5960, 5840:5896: 1.05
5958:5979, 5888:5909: 1.26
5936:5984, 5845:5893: 1.07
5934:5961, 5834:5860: 0.98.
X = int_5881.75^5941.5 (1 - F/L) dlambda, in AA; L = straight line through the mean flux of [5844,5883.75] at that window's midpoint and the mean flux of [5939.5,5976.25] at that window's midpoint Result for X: 4.7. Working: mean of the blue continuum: 5.93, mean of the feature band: 5.53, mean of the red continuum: 6.07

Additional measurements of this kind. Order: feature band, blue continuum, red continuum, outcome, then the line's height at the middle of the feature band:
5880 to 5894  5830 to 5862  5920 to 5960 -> 2.72 AA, 6.06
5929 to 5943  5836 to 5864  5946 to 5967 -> -0.37 AA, 5.91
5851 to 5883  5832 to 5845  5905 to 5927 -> 1.60 AA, 6.23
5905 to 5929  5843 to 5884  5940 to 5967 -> 0.28 AA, 5.96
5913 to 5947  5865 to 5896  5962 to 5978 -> -0.88 AA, 5.87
